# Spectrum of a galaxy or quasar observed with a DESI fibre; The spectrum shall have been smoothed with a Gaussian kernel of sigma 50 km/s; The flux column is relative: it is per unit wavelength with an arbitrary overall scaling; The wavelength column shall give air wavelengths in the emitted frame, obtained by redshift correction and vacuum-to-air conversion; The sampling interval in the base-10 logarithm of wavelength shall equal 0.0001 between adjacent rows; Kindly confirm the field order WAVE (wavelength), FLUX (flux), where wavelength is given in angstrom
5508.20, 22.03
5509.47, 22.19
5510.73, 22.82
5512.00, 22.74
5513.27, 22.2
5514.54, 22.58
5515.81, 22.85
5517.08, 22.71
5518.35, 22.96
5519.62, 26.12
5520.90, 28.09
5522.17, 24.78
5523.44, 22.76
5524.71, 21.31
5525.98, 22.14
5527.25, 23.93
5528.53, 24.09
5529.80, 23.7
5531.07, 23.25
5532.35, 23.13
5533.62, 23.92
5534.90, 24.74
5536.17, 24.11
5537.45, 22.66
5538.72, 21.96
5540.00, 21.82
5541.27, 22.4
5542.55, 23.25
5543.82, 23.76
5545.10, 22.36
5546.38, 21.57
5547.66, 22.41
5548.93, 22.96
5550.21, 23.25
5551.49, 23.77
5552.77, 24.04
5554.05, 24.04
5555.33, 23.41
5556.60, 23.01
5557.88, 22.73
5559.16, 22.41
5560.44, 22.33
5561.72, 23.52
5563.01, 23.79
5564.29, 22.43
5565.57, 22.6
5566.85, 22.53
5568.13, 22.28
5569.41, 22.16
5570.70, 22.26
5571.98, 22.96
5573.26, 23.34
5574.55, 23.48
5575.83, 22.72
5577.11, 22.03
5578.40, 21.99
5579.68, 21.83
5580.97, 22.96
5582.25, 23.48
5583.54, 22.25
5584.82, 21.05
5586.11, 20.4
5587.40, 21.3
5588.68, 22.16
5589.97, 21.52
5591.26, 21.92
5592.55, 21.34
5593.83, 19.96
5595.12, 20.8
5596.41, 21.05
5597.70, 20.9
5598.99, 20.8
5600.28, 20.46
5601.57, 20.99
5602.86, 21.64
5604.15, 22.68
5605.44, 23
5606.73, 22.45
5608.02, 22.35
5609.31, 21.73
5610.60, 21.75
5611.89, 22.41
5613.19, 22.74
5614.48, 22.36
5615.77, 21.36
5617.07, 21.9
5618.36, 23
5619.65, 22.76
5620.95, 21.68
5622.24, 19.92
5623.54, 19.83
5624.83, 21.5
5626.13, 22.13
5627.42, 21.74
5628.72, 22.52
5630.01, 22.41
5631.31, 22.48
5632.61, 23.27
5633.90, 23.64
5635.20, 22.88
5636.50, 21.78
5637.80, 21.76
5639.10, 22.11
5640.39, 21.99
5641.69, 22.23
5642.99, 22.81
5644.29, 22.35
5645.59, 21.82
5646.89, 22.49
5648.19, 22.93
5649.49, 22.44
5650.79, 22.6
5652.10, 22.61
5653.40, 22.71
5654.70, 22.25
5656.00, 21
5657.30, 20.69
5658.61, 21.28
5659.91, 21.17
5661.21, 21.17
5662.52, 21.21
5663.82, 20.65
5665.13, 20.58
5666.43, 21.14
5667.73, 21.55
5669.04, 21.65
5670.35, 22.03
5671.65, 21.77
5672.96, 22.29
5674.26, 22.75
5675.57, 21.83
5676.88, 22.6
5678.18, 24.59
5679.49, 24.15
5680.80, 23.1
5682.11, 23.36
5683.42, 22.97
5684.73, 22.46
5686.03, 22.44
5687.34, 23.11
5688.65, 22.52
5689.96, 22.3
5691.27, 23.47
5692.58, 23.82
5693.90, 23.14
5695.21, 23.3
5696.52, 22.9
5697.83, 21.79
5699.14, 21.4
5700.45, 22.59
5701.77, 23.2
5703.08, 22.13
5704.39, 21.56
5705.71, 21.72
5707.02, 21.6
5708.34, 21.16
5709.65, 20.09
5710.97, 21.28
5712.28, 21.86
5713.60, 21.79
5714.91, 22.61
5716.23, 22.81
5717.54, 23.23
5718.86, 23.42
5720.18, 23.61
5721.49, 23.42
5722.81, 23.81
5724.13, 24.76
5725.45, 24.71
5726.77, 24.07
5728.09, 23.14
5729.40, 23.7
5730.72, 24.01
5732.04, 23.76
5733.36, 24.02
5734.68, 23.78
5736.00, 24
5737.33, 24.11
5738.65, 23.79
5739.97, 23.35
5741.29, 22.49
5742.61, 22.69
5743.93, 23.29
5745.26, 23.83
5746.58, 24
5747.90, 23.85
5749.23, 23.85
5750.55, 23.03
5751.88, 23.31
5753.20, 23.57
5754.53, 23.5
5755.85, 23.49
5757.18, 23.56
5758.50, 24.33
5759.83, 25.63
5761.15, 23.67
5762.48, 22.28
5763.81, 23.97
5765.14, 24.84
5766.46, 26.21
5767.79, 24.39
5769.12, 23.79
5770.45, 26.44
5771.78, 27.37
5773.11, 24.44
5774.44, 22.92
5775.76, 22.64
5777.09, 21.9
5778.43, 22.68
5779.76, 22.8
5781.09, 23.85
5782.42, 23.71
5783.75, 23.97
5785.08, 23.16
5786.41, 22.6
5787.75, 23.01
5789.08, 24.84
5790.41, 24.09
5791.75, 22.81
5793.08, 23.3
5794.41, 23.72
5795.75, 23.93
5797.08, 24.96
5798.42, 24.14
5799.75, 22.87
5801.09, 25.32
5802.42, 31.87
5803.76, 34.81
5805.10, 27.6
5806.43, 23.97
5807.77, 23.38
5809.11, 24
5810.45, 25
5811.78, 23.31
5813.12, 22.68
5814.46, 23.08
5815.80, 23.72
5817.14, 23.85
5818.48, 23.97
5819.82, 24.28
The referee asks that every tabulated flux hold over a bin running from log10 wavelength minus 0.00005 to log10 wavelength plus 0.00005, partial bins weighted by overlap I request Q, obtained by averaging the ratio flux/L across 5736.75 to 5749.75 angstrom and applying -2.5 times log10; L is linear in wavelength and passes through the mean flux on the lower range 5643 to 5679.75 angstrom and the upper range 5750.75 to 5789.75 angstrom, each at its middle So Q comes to 0.00 mag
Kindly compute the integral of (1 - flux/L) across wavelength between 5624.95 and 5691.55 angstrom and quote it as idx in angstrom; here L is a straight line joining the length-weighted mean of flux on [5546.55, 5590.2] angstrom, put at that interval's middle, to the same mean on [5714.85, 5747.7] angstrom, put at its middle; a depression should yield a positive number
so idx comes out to 2.7 angstrom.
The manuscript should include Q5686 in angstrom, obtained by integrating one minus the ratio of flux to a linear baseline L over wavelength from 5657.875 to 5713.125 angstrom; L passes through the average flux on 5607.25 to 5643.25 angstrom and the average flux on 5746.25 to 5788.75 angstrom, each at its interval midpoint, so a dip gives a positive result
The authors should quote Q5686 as 1.6 angstrom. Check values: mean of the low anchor 22.1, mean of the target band 22.2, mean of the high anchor 23.8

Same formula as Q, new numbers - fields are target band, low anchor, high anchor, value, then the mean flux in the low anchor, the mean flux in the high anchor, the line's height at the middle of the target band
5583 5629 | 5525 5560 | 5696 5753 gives 0.07 mag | 23.1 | 23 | 23.1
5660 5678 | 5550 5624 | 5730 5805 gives 0.07 mag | 22.2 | 24.2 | 23.1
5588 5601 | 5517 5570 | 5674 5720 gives 0.09 mag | 23.2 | 22.5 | 23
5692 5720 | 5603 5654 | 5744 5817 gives 0.05 mag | 22.2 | 24.2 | 23.3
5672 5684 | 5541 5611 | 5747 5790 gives 0.00 mag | 22.3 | 23.9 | 23.1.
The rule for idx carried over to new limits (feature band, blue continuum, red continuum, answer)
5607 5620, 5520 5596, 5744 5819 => 0.51 angstrom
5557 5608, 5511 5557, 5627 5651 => 1.85 angstrom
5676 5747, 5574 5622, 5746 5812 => 1.23 angstrom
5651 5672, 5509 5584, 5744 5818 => 1.91 angstrom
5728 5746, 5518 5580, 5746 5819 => 0.34 angstrom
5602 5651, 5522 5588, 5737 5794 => 2.01 angstrom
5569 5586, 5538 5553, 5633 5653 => 0.16 angstrom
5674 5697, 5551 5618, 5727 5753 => 0.06 angstrom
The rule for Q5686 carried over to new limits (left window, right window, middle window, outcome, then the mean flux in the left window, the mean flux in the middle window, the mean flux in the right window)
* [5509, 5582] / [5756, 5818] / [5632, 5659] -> 1.5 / 23.1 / 22.3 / 24.4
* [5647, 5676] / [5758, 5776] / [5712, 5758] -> 0.4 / 21.8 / 23.5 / 24.5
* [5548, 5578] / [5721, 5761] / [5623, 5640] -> 0.8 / 22.9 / 22.2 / 23.8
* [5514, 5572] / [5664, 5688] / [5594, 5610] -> 0.9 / 23.2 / 21.5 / 22.4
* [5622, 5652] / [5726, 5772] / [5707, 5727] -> 0.6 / 22.2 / 22.8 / 23.9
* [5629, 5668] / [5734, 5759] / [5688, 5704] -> 0.0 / 22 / 22.7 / 23.6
